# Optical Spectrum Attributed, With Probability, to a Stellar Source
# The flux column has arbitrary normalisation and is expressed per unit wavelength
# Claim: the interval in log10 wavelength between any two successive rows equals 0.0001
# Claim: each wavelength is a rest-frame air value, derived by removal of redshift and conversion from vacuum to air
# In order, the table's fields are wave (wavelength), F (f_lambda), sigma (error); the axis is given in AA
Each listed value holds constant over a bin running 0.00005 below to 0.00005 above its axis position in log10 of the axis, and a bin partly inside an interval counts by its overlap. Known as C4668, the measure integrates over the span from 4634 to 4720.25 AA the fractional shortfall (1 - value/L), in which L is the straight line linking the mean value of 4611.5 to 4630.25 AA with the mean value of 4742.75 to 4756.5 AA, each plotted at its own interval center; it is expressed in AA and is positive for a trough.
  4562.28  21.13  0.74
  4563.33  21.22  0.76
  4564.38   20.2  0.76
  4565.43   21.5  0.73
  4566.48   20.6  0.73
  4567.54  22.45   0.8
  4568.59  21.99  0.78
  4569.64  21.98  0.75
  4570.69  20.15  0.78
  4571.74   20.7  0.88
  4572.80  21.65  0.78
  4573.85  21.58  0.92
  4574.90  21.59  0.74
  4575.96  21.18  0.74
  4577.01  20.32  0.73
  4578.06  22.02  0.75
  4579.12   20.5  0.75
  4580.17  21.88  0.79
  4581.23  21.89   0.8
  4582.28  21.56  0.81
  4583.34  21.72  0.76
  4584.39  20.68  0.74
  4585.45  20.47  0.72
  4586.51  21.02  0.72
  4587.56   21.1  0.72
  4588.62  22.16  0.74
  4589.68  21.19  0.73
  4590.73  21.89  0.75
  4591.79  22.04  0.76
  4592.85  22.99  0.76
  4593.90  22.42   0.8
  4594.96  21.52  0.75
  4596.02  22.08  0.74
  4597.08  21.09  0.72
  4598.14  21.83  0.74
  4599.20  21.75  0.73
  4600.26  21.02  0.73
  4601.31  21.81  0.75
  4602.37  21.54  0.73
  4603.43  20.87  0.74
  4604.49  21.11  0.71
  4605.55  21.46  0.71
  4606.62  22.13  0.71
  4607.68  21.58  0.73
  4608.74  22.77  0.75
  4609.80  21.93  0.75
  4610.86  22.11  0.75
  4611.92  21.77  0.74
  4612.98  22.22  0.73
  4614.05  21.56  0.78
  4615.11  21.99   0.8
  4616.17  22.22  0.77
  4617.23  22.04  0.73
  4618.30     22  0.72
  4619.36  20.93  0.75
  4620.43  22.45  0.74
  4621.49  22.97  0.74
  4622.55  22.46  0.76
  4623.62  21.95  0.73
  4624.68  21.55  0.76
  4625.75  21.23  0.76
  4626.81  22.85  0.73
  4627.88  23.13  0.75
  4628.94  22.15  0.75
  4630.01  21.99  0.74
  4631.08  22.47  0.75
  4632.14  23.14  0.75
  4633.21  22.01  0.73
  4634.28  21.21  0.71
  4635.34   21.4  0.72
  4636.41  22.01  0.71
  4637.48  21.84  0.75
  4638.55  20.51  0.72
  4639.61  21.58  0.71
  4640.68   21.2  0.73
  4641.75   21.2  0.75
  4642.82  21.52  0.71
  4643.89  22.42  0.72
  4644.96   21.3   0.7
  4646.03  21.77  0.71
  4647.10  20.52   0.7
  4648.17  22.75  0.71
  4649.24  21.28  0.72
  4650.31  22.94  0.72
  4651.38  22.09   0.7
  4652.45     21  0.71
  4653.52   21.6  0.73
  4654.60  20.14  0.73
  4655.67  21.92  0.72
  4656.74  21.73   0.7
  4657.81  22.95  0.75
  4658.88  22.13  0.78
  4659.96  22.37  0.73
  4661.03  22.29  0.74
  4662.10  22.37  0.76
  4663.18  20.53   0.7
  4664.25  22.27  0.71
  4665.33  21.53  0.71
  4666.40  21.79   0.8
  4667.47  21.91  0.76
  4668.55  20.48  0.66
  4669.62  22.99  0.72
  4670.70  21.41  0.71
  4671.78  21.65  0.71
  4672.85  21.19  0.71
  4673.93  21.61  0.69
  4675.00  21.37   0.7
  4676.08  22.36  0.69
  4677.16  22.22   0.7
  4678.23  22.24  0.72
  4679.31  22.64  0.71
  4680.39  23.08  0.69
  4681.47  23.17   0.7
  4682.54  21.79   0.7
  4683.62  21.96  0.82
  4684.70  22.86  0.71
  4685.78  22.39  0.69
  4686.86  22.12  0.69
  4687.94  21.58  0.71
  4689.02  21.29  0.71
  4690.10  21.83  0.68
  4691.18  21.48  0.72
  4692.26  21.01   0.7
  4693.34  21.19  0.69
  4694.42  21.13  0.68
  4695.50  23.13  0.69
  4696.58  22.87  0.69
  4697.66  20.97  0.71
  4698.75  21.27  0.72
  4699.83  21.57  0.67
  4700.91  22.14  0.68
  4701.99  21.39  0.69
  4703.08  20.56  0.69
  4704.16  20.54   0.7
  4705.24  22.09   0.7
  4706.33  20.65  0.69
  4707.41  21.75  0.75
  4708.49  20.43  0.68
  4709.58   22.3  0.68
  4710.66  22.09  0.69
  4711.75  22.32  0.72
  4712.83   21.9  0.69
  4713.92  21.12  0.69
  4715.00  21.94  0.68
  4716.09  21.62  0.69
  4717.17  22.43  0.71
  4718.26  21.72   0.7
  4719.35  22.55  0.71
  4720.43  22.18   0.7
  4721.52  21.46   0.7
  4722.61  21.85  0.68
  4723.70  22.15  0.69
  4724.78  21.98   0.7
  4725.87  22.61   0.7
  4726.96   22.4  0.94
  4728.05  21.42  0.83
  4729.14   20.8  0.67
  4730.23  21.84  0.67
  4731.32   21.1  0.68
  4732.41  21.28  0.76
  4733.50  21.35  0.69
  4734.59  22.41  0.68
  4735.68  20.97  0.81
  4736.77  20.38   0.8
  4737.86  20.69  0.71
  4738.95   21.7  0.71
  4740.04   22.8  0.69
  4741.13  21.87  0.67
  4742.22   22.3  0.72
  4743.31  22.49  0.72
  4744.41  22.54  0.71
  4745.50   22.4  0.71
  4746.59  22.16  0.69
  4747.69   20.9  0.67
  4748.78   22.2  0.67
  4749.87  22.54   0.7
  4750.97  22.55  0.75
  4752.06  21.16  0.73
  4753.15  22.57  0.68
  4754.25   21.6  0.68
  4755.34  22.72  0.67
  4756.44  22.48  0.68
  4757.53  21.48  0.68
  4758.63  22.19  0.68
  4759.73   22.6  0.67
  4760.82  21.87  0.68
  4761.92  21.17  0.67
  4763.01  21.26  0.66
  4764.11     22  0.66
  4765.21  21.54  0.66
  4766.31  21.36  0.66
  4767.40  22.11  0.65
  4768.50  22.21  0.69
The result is 1.4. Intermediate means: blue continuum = 22.1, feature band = 21.8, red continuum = 22.2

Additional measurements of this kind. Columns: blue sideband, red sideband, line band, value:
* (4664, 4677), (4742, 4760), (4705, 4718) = 0.1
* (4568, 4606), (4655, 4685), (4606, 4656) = -0.2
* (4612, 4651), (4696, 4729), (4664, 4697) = -0.2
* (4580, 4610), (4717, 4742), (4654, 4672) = -0.1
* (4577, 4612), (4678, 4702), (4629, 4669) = 0.1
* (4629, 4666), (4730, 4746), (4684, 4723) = 0.1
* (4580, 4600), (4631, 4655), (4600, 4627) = -0.3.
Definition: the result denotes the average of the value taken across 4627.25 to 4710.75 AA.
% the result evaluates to 21.8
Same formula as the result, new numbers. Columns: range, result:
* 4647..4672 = 21.8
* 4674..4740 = 21.8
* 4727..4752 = 21.8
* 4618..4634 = 22.2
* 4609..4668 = 21.9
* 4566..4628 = 21.7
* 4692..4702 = 21.7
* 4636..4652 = 21.7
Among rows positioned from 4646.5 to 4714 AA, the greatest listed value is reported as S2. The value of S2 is 23.17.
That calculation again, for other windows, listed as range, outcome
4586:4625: 22.99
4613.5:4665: 23.14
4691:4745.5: 23.13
